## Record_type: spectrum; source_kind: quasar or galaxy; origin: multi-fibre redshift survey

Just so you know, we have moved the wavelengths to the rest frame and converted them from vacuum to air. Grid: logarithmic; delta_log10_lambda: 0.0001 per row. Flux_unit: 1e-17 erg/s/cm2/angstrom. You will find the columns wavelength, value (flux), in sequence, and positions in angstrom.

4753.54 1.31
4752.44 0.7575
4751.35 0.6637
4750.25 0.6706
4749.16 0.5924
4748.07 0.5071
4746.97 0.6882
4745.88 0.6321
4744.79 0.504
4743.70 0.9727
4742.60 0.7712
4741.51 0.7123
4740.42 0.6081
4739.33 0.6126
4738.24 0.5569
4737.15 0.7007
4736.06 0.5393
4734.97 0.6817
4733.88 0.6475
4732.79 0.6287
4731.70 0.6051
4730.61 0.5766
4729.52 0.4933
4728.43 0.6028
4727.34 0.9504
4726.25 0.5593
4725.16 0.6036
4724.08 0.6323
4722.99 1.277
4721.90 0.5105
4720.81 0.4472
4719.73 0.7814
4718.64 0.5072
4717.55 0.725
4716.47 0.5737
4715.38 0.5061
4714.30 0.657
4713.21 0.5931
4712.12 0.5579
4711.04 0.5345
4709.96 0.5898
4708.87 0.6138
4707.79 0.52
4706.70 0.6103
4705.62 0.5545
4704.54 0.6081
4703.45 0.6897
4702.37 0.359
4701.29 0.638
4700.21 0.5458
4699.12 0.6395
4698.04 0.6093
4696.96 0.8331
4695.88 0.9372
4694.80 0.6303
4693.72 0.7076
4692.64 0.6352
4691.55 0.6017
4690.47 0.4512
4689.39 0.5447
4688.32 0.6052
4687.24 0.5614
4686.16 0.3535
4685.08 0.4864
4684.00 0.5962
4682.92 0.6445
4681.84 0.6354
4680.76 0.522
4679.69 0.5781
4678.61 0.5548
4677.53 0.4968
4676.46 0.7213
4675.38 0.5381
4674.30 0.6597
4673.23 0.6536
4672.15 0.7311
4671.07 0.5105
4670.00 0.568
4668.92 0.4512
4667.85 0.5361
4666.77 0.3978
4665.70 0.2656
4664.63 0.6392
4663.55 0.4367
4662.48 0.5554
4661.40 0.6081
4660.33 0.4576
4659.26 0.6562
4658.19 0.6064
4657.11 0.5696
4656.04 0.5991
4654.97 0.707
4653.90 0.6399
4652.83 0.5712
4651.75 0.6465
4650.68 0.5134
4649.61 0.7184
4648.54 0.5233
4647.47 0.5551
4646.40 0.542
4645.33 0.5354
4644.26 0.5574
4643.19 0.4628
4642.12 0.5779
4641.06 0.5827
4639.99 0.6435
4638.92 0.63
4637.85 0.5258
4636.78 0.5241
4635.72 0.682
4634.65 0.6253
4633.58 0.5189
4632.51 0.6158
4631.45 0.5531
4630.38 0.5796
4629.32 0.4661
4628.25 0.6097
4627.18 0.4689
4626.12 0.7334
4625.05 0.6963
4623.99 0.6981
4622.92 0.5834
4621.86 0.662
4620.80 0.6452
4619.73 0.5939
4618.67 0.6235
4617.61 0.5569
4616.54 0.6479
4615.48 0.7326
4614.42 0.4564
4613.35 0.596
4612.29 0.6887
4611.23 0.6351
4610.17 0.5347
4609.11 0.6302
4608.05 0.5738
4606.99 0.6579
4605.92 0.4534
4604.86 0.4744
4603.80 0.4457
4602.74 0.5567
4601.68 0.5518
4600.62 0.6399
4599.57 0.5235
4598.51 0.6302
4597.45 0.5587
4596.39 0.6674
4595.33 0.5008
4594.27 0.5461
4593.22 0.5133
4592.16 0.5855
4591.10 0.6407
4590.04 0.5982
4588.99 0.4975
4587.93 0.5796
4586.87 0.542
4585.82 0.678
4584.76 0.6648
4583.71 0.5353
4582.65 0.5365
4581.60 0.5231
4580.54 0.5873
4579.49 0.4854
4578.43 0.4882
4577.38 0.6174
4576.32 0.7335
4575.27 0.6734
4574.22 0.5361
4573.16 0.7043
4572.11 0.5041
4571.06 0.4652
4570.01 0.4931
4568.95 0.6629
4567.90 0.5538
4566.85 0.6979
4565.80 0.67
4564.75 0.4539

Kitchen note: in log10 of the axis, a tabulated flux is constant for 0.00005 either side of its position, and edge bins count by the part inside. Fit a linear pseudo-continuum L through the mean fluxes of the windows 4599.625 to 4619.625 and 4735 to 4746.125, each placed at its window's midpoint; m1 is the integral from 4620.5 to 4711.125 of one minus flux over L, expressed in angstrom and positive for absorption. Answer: 4.6 angstrom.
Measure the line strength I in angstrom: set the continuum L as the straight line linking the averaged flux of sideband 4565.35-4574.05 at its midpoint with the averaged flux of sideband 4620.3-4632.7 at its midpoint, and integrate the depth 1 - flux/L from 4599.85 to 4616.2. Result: 0.76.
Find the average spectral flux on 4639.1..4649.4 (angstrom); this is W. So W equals 0.561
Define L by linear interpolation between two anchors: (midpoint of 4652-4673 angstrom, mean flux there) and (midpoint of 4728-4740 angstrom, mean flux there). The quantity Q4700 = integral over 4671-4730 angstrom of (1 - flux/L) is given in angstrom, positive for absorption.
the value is -3.2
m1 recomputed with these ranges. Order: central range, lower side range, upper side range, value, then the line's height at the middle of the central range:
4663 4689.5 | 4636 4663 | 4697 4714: 1.64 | 0.584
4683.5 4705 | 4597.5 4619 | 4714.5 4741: 0.72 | 0.622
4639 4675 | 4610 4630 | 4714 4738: 3.31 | 0.624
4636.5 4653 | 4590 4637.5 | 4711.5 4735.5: 0.90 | 0.603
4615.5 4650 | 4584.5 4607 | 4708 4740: -0.60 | 0.583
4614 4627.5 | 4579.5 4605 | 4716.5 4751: -1.00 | 0.583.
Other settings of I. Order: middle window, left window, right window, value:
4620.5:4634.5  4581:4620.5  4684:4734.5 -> -0.4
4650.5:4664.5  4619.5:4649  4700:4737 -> 0.2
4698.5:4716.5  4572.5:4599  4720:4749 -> 1.9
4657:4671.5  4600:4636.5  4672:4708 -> 2.0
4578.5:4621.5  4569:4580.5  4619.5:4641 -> 0.8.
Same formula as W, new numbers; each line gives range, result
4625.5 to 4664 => 0.578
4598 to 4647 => 0.585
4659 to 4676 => 0.54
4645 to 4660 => 0.598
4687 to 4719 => 0.606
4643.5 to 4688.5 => 0.563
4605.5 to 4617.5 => 0.6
